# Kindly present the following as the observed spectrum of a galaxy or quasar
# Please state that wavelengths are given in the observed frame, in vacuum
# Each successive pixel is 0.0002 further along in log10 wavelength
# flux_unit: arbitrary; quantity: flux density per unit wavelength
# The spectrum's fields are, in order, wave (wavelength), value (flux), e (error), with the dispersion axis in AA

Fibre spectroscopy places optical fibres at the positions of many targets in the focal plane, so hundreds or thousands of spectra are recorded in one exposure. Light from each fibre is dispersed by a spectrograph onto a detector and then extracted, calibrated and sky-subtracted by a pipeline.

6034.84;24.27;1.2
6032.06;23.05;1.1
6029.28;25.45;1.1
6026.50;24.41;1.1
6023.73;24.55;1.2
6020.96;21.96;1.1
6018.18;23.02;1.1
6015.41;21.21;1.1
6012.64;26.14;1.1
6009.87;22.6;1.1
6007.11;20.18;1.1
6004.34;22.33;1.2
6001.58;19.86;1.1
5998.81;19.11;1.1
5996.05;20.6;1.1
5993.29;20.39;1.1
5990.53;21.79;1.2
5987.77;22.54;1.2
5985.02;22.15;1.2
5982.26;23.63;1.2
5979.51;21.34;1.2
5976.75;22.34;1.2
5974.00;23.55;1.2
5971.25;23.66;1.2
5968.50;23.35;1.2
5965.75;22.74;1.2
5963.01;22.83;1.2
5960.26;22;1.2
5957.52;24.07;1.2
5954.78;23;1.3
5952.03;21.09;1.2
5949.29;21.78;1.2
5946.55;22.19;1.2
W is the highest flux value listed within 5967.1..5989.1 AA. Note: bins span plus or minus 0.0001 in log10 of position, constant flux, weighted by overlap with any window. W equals 23.66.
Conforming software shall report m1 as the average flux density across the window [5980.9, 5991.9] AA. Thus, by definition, 22.5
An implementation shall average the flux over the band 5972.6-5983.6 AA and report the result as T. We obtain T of 22.7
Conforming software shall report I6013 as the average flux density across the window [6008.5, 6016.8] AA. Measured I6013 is 23.3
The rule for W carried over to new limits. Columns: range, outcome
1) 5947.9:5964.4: 24.07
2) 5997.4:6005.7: 22.33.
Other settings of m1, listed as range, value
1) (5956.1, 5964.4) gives 23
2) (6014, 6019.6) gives 22.1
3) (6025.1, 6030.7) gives 24.9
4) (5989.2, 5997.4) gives 20.9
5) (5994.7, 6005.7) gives 20.5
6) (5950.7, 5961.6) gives 22.5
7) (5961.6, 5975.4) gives 23.2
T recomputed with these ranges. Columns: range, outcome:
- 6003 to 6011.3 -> 21.7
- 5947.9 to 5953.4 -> 21.4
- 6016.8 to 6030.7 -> 23.9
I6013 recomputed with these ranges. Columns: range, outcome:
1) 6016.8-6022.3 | 22.5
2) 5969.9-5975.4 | 23.6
